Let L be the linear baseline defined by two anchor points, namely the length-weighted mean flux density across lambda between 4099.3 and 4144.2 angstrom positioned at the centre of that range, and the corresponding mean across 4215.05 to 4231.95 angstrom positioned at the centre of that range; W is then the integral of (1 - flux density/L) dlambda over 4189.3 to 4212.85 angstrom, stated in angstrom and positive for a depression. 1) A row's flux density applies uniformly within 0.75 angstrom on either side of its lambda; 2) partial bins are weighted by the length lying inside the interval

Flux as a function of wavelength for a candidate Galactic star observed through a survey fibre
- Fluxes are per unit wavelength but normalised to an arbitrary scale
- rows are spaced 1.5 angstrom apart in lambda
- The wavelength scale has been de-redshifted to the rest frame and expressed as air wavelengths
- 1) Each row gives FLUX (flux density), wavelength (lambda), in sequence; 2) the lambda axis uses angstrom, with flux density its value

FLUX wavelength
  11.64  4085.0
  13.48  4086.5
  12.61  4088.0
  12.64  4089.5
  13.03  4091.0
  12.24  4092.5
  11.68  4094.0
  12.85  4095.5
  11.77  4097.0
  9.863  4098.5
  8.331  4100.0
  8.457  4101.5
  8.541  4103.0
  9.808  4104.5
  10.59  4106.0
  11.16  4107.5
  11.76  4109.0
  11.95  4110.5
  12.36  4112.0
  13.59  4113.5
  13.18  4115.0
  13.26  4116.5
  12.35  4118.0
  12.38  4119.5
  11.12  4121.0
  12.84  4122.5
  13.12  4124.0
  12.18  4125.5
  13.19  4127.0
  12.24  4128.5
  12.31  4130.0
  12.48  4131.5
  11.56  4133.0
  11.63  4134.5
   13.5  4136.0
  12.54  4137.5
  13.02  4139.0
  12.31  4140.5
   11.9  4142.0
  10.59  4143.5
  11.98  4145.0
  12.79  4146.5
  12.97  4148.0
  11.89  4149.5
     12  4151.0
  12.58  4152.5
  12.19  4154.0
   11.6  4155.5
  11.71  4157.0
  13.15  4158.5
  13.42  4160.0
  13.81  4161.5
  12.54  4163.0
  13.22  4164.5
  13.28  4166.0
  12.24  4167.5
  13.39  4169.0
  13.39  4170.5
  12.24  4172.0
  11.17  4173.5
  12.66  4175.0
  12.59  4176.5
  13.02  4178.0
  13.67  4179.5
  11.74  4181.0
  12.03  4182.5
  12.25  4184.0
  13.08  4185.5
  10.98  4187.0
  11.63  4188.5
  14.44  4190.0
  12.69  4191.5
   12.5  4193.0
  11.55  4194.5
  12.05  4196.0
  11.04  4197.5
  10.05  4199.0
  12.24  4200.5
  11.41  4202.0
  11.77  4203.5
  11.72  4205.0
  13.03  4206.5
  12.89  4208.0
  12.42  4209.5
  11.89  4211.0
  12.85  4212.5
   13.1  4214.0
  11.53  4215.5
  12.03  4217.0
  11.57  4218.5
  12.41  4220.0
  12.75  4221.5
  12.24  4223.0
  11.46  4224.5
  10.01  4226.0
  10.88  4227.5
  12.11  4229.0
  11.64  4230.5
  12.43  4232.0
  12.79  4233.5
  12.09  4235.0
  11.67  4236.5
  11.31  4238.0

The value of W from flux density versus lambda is -0.79 angstrom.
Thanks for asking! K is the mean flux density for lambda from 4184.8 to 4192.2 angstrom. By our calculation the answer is 12.6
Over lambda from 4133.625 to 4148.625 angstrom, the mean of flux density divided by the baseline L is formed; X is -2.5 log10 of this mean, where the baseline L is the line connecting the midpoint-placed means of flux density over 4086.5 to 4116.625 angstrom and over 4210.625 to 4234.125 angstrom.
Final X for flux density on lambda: -0.06 mag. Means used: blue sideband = 11.5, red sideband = 12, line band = 12.3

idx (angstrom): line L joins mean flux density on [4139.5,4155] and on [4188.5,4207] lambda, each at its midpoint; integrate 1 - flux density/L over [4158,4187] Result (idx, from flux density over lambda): -1.6 angstrom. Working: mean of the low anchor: 12.1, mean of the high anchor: 12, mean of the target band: 12.7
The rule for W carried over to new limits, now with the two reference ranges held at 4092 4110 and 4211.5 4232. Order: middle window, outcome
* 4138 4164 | -2.9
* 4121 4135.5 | -2.0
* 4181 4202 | -0.8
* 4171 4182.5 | -1.0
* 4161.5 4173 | -1.6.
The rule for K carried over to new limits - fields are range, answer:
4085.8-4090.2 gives 12.9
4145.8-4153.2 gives 12.4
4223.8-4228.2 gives 10.8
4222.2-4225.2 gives 11.9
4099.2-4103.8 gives 8.47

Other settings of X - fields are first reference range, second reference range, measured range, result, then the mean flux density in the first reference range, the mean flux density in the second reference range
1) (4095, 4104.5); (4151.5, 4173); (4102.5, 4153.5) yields -0.09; 9.88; 12.7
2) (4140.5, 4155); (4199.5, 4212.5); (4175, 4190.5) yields -0.03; 12.1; 12.2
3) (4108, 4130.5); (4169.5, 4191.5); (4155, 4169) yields -0.03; 12.5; 12.5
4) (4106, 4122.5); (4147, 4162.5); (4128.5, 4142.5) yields 0.00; 12.3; 12.5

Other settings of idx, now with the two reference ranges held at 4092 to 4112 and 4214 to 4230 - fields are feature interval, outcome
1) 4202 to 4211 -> -0.5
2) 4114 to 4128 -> -2.2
